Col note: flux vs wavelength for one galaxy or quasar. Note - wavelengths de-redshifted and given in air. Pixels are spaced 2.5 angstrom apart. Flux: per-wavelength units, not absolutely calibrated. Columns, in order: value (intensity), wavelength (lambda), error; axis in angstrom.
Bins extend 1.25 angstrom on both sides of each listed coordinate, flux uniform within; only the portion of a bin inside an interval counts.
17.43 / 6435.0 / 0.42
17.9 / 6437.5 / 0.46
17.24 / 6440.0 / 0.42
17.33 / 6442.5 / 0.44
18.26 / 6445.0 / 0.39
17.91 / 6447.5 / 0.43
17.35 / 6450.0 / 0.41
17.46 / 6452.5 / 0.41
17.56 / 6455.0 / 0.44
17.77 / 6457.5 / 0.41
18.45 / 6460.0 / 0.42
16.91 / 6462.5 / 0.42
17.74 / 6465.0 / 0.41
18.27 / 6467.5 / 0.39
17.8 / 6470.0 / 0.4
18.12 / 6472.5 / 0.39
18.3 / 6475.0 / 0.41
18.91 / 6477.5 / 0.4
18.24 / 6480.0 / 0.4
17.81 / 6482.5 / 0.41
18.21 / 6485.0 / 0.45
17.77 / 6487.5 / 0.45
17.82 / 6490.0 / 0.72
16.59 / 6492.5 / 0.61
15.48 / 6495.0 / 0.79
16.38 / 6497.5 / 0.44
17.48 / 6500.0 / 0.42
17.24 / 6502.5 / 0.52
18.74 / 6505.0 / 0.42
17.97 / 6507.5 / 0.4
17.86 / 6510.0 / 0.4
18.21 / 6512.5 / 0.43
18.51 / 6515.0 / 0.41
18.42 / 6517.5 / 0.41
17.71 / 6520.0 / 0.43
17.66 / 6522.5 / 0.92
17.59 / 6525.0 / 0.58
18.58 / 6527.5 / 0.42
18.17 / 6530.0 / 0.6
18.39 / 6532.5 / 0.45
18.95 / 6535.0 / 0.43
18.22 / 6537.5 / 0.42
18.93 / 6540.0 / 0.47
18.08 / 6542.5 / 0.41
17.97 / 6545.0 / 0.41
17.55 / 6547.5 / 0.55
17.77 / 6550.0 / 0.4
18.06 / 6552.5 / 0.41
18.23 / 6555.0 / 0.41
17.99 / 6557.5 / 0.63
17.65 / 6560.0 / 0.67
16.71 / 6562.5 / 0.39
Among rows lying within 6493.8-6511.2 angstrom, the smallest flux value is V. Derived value 15.48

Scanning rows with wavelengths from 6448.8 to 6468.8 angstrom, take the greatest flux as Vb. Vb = 18.45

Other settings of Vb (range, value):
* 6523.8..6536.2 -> 18.95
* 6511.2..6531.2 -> 18.58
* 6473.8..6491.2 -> 18.91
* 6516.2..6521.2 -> 18.42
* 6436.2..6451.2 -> 18.26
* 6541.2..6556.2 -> 18.23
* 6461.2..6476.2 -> 18.3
